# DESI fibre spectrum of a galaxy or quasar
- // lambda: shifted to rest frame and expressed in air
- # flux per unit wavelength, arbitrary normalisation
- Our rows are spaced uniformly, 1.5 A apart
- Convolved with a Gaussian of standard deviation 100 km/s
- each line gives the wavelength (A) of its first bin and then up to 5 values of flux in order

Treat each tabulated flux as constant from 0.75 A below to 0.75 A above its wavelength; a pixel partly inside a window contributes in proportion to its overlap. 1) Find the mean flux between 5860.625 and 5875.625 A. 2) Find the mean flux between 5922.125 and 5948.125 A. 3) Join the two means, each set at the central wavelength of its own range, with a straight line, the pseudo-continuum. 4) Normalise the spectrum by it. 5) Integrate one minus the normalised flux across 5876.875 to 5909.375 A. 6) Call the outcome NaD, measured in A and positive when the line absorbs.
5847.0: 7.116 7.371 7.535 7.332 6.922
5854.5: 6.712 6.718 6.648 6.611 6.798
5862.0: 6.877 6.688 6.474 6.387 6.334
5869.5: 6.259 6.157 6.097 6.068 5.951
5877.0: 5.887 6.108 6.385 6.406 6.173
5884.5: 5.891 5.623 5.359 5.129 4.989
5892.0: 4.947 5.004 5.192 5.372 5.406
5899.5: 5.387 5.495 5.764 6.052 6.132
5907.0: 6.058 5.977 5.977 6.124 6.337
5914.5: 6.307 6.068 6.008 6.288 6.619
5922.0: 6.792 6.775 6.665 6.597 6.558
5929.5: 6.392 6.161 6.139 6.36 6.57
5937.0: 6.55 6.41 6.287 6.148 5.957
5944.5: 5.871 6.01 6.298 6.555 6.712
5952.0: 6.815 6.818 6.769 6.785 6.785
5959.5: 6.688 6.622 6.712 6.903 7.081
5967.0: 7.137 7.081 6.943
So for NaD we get 3.5 A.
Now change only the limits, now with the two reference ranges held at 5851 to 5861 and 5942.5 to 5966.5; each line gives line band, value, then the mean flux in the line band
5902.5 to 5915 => 1.12 A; 6.1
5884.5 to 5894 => 2.12 A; 5.24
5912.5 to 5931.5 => 0.67 A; 6.43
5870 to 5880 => 1.02 A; 6.08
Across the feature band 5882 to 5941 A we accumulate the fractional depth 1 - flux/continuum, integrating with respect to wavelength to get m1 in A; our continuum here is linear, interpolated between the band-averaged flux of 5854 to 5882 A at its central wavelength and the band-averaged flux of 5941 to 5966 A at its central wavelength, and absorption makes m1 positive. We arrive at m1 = 4.4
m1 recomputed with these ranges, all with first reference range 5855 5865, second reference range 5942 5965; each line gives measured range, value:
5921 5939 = 0.3 A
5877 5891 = 1.8 A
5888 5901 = 2.8 A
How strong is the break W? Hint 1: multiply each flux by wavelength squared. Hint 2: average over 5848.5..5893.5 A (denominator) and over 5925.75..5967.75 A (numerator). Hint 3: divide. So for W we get 1.07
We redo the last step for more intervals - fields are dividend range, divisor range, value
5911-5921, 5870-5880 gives 1.04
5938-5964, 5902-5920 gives 1.08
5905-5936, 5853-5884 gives 1.01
